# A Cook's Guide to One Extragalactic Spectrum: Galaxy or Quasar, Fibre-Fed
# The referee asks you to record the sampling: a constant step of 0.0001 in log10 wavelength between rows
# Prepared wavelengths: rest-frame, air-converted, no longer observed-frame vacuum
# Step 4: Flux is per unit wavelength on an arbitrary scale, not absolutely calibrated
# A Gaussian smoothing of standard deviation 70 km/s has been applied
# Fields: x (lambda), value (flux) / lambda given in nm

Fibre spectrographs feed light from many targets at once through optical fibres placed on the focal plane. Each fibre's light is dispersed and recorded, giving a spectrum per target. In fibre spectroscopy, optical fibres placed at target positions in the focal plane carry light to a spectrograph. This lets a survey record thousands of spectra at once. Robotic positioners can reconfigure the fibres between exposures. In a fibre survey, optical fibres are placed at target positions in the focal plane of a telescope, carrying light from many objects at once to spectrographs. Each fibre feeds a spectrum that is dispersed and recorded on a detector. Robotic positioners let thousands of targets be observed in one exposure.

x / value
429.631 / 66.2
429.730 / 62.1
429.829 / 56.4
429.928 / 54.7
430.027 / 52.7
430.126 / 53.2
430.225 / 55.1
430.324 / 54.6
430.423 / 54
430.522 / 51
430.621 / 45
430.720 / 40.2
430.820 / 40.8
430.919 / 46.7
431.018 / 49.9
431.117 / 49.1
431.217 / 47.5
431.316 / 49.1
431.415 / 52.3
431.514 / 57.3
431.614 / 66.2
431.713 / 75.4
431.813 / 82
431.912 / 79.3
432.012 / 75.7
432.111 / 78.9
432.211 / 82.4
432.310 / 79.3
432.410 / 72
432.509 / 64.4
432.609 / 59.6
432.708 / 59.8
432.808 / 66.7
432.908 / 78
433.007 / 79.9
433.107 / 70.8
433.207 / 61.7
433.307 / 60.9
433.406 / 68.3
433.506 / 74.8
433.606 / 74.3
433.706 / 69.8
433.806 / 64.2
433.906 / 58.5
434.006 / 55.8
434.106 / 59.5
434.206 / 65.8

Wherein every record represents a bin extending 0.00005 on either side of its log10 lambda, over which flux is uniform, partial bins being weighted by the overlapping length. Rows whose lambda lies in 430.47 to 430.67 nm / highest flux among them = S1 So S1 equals 51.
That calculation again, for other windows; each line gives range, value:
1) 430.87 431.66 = 66.2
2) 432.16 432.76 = 82.4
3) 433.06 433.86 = 74.8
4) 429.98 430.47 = 55.1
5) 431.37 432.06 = 82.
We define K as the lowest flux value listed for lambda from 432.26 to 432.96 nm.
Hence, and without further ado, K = 59.6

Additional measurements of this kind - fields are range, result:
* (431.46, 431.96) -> 57.3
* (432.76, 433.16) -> 66.7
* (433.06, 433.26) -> 61.7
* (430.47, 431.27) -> 40.2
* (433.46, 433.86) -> 64.2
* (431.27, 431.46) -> 49.1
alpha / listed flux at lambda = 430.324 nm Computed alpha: 54.6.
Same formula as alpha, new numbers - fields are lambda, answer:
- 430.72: 40.2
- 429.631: 66.2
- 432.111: 78.9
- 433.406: 68.3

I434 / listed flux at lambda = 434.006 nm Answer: 55.8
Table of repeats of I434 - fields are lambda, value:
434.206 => 65.8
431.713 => 75.4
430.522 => 51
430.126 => 53.2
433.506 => 74.8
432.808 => 66.7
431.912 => 79.3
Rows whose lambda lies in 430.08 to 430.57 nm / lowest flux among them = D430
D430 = 51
